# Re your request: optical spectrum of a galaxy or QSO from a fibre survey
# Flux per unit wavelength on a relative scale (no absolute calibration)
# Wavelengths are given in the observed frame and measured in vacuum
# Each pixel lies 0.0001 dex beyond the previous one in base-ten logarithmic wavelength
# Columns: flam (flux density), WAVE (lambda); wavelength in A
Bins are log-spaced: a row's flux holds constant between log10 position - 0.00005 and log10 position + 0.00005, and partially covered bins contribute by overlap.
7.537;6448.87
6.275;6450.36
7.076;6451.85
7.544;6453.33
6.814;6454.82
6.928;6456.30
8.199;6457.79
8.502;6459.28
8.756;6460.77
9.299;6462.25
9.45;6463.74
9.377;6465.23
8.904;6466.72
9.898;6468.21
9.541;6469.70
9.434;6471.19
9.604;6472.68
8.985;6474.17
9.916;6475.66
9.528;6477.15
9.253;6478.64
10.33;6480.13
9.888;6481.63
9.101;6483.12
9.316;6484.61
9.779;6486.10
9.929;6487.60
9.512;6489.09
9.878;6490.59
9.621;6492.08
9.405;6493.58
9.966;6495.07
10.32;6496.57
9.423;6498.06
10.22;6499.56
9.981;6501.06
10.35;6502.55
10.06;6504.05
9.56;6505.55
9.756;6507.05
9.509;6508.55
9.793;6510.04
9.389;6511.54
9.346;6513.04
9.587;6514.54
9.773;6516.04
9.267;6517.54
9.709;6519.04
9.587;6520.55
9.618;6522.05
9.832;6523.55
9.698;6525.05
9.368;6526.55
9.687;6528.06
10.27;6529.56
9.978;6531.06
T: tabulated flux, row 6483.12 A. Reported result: 9.101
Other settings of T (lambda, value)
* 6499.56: 10.22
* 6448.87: 7.537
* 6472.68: 9.604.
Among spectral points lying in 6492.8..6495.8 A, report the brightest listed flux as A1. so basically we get 9.966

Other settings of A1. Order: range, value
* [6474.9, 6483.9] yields 10.33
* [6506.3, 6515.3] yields 9.793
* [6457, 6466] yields 9.45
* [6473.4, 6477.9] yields 9.916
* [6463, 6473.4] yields 9.898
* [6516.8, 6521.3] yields 9.709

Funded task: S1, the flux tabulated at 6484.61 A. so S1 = 9.316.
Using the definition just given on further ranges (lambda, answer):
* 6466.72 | 8.904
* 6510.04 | 9.793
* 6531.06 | 9.978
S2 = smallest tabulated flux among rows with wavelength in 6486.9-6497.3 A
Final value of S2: 9.405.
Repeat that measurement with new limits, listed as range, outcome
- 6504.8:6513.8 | 9.346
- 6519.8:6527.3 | 9.368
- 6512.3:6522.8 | 9.267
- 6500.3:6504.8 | 9.981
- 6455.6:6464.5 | 6.928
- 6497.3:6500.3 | 9.423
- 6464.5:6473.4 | 8.904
